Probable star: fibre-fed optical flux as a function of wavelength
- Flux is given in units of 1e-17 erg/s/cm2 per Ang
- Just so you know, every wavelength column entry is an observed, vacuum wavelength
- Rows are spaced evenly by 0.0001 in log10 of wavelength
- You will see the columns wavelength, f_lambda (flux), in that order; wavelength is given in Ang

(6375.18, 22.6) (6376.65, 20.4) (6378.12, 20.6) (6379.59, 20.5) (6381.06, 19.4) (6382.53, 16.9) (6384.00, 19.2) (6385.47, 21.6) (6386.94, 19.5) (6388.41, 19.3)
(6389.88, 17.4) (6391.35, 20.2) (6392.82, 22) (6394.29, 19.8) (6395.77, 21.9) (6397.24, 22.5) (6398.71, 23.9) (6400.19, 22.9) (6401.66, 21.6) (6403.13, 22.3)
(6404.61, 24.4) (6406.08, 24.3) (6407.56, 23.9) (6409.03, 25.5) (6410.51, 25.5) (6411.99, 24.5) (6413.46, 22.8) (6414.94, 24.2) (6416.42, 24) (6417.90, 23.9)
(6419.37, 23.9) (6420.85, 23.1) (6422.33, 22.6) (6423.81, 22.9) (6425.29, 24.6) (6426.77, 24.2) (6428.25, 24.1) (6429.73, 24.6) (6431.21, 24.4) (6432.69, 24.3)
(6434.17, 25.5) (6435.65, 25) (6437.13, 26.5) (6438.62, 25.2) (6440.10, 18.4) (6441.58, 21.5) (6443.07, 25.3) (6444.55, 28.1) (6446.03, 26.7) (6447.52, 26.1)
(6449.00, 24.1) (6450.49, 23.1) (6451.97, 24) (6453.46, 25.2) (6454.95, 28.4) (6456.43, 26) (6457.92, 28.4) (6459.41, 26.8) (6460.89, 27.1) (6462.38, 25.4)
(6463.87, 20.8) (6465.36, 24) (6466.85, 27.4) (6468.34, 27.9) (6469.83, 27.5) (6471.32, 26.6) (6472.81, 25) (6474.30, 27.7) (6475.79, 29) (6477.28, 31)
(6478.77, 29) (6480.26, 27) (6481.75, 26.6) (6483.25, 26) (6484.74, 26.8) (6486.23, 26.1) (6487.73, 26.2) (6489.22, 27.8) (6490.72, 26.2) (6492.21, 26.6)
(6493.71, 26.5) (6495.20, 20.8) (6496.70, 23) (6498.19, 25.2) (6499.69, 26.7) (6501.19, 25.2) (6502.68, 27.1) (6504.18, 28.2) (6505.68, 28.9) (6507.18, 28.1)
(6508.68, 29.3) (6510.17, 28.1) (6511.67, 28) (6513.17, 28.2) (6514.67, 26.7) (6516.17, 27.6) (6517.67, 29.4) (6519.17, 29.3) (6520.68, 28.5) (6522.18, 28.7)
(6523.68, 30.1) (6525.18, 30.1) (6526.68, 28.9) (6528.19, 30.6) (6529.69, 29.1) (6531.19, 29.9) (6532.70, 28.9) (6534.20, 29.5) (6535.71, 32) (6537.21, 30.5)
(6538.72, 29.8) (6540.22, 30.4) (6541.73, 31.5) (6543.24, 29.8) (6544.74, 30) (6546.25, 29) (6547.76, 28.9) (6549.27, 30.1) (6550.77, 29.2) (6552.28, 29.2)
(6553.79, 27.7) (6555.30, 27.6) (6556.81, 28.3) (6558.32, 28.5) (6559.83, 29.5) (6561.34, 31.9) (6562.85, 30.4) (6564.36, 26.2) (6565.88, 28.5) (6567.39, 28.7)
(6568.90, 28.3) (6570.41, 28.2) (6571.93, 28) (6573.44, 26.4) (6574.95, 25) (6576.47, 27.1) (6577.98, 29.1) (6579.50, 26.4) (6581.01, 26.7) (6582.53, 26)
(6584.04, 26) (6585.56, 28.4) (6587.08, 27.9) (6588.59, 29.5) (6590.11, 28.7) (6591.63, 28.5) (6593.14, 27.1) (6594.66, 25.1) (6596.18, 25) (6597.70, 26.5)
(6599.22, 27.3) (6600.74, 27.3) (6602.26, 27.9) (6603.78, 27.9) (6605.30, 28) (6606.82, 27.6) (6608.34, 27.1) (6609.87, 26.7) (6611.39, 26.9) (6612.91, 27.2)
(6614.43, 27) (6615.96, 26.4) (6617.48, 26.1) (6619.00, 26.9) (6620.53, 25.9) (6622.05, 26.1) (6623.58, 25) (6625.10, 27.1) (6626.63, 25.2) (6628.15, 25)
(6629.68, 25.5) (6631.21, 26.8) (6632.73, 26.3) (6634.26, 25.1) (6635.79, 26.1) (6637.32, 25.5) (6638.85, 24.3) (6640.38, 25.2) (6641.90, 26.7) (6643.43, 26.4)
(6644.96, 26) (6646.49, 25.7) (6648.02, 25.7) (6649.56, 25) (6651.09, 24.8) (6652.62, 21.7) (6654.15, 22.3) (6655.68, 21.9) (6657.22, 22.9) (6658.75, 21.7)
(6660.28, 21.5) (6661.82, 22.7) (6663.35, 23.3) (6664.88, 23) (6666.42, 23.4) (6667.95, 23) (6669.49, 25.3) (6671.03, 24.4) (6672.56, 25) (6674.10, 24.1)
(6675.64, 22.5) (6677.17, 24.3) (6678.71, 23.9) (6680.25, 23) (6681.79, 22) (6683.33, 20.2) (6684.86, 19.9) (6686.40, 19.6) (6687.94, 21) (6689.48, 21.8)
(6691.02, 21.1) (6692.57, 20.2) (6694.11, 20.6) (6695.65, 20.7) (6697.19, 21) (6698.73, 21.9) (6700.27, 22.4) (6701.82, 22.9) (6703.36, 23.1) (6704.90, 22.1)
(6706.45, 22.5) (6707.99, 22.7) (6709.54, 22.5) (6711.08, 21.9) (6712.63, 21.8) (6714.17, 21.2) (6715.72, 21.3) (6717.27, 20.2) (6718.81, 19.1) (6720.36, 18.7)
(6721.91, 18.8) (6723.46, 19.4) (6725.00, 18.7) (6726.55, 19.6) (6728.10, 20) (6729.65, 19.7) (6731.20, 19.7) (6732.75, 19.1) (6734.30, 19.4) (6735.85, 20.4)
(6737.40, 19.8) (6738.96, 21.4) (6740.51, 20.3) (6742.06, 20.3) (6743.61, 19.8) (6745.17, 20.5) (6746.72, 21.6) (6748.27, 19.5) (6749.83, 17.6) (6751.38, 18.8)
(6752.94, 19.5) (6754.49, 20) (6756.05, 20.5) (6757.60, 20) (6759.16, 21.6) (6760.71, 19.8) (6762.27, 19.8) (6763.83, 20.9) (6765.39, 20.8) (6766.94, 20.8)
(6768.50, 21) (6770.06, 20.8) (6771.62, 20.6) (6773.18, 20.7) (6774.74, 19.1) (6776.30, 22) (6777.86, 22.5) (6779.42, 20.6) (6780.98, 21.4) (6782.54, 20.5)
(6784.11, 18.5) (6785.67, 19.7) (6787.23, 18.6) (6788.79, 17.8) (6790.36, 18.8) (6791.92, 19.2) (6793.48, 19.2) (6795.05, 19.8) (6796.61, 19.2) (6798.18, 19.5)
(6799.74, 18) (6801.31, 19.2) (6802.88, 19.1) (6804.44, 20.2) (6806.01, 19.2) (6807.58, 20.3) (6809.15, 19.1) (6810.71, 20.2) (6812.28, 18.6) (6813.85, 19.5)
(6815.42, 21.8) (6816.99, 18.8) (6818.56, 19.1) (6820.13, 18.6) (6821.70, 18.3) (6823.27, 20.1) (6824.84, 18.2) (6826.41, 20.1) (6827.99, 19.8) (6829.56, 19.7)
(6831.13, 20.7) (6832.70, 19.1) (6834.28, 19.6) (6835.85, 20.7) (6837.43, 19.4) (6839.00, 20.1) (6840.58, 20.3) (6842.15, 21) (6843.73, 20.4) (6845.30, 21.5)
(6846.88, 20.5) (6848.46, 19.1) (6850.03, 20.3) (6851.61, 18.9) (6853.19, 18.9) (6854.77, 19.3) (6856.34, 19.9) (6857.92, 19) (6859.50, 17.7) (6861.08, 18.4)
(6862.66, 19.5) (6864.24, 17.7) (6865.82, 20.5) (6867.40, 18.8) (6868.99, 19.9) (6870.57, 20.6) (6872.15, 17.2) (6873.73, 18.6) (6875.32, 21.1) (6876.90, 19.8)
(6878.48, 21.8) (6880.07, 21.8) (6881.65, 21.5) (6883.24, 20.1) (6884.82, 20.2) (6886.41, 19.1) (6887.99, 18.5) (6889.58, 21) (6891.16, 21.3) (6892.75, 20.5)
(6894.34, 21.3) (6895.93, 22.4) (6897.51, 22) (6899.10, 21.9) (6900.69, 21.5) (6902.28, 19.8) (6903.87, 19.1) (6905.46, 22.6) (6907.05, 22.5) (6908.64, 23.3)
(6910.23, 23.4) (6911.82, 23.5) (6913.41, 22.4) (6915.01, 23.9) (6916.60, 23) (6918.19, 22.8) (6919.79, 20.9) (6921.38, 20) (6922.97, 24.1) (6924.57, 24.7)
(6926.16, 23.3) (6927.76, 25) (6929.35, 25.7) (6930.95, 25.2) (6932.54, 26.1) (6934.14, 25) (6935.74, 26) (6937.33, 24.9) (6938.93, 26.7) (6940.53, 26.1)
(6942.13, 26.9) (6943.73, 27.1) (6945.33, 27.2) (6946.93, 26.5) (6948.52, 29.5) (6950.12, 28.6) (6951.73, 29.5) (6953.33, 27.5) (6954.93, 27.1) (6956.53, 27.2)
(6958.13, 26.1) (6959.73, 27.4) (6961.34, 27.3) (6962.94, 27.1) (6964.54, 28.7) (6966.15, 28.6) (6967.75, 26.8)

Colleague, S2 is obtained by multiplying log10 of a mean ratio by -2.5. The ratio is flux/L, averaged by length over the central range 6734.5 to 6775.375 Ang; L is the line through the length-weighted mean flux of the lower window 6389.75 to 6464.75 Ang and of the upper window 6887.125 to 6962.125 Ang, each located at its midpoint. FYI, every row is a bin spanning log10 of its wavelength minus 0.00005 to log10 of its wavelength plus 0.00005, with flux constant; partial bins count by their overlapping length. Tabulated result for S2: 0.19 mag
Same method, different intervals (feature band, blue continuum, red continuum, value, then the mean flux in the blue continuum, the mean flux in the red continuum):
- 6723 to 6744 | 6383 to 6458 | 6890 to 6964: 0.21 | 23.5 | 24.5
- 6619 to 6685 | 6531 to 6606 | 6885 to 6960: 0.13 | 28.3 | 24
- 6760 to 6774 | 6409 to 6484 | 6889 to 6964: 0.20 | 25.3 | 24.4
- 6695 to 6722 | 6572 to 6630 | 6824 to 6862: 0.11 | 26.9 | 19.7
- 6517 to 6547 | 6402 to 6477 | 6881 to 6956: -0.20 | 25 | 23.7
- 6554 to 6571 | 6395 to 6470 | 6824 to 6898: -0.23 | 24.5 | 19.9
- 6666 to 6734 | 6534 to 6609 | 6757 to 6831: 0.09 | 28.3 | 19.8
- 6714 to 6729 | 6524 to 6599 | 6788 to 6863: 0.17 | 28.5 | 19.5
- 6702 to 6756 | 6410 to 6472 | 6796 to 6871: 0.03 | 24.9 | 19.5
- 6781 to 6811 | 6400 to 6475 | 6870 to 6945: 0.19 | 24.8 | 22.5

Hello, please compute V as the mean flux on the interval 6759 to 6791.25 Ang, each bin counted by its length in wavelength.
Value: 20.3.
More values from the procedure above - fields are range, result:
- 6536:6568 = 29.4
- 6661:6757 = 21.2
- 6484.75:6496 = 25.8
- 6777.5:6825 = 19.5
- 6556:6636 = 27.2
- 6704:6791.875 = 20.3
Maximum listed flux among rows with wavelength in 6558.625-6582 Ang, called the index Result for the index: 31.9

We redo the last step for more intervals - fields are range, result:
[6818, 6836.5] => 20.7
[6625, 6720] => 27.1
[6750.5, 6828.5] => 22.5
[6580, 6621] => 29.5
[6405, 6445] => 28.1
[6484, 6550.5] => 32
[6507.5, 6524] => 30.1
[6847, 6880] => 21.8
